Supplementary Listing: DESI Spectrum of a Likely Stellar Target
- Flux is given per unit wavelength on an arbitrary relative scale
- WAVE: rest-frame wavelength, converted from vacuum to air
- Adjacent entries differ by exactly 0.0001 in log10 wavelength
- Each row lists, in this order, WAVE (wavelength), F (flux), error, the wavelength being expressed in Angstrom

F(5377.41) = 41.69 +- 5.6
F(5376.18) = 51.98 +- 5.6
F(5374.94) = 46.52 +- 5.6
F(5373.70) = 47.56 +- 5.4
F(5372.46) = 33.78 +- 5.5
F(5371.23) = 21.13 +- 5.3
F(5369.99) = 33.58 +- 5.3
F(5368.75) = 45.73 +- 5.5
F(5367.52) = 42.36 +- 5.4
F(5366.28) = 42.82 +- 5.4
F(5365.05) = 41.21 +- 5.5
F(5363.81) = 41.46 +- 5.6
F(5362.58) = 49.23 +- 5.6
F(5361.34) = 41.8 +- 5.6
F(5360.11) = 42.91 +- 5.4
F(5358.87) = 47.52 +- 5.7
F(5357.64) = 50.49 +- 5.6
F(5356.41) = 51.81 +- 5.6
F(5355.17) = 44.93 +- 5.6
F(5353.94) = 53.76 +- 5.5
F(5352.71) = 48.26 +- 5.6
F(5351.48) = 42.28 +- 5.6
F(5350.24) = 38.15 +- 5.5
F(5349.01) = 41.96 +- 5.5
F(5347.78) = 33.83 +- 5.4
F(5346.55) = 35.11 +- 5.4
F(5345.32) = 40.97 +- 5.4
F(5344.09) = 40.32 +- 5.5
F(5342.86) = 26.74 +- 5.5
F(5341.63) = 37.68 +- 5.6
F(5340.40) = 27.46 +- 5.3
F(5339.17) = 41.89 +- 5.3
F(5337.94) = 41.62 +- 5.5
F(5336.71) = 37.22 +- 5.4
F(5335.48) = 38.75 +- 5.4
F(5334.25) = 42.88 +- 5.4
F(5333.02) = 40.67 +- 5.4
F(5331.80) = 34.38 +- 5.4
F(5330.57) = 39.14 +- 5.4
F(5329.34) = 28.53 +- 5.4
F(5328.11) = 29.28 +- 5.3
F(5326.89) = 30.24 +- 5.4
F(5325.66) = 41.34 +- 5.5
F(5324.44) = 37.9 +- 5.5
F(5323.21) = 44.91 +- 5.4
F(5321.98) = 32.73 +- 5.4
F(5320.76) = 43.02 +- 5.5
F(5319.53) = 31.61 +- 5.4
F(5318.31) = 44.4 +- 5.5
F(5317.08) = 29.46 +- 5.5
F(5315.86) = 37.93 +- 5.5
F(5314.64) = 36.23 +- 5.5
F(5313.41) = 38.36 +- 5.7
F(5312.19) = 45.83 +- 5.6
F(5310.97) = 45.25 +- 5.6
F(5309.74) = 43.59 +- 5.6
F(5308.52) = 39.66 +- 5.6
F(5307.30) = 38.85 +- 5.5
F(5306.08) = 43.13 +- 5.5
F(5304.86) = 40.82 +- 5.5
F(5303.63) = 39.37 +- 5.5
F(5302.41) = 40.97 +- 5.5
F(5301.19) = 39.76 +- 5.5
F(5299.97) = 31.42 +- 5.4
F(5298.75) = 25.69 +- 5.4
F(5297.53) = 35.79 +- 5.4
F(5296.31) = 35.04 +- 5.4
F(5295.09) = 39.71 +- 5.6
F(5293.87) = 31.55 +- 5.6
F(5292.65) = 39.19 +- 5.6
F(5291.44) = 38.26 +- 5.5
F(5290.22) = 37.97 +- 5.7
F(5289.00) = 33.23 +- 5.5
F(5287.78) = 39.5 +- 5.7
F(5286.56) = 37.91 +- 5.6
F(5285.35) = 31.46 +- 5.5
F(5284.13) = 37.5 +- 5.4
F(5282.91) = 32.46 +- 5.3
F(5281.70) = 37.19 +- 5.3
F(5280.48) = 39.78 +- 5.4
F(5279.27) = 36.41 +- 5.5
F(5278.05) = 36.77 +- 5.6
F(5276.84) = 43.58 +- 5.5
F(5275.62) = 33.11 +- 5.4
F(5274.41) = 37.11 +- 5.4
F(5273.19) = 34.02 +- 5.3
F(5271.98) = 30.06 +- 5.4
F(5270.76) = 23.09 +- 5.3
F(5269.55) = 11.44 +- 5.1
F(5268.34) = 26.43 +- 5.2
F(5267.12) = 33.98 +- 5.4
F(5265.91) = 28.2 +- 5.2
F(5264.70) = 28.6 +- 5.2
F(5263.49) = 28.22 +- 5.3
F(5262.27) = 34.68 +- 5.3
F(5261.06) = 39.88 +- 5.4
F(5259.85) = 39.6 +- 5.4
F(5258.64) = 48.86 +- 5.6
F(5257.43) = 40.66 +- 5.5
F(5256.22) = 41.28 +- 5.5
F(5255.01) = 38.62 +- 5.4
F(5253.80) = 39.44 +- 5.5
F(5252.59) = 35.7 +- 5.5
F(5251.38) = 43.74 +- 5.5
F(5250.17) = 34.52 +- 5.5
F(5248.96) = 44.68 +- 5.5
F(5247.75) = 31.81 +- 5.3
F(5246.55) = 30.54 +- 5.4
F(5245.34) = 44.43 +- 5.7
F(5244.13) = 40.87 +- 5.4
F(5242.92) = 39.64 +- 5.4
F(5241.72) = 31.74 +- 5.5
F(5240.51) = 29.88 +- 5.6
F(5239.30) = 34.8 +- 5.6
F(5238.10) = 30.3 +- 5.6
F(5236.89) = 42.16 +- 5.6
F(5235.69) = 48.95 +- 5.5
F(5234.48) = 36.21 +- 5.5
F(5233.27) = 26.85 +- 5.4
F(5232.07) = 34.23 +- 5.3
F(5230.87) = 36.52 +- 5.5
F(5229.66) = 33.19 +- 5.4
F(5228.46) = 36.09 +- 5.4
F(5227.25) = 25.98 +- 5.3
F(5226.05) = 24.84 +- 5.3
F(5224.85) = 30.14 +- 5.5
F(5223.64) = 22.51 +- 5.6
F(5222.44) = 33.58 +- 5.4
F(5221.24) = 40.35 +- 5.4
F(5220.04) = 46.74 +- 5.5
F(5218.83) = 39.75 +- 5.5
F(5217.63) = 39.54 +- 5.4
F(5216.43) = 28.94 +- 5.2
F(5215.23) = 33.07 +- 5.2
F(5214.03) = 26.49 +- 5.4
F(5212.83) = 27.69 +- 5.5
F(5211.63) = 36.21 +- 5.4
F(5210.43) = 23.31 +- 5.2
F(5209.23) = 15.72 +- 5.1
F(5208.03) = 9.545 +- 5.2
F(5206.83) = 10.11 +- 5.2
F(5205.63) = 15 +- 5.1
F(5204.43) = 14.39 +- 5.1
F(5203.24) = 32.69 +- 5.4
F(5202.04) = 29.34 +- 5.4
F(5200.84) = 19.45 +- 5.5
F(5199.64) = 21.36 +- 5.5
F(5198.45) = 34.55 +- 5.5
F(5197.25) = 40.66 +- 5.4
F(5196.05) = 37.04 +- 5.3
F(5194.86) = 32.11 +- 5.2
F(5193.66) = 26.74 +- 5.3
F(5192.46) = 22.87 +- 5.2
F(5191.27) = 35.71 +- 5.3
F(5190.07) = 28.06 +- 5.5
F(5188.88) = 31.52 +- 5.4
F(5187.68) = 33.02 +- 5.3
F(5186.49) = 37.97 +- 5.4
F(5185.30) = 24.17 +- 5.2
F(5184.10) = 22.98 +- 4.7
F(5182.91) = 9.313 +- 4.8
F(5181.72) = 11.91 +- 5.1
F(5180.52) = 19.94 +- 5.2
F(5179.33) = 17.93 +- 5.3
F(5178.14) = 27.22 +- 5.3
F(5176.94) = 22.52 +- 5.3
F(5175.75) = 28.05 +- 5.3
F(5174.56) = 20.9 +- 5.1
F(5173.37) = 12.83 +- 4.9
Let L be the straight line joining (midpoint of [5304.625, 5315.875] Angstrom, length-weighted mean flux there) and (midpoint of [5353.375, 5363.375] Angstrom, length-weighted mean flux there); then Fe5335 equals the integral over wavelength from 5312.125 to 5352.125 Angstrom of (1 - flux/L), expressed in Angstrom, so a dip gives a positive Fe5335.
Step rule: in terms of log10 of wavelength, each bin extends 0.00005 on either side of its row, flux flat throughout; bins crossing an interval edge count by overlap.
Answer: 6.18 Angstrom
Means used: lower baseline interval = 41.1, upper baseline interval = 47.7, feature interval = 37.2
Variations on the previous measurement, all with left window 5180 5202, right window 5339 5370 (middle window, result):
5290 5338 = 0.6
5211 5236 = -2.8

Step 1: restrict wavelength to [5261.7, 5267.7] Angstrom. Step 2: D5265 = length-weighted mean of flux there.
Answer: 30.7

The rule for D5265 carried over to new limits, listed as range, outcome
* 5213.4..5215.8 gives 29.7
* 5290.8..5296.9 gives 36.8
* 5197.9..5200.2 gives 28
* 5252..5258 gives 39.1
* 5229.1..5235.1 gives 33.4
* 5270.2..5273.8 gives 29.1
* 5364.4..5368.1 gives 42.1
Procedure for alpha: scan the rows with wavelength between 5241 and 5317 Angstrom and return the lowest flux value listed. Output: 11.44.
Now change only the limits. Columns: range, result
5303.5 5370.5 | 26.74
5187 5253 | 9.545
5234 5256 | 29.88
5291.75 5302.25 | 25.69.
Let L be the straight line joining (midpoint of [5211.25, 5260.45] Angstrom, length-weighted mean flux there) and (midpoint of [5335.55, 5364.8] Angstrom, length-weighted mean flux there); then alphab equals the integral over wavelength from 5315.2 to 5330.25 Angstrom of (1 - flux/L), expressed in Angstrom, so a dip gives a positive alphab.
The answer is 1.6 Angstrom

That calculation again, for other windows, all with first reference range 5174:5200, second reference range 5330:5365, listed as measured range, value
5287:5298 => -0.1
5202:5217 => 3.0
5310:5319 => -0.4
